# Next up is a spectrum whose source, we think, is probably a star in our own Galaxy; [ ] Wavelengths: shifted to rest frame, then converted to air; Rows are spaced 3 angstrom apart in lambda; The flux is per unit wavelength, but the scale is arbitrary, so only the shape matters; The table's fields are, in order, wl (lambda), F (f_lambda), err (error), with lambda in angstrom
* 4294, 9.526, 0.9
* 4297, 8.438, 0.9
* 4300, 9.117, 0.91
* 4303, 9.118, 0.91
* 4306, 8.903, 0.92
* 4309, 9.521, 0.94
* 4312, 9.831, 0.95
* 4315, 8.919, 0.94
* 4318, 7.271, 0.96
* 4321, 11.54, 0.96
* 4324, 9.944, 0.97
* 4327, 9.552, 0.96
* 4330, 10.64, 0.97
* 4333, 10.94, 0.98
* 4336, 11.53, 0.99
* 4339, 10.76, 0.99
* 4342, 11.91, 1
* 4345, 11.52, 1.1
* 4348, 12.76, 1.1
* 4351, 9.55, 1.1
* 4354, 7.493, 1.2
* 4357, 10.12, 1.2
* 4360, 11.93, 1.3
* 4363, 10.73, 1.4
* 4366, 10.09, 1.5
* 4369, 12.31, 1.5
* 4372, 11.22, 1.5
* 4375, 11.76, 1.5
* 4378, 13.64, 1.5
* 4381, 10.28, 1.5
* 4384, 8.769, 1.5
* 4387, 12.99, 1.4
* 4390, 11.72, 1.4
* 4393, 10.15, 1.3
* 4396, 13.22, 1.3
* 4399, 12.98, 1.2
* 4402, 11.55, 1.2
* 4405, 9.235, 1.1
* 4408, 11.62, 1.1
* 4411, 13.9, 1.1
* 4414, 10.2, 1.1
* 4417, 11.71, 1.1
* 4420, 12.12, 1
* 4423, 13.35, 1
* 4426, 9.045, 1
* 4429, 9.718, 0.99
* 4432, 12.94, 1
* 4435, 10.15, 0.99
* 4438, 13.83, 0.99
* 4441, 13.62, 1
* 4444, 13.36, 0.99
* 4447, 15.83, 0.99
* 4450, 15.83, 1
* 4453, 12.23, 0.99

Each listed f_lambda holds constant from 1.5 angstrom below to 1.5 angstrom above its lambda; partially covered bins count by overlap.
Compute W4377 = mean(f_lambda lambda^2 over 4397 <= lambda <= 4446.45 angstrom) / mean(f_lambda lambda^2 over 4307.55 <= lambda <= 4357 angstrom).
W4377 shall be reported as 1.21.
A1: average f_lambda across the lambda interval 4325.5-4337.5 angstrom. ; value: 10.7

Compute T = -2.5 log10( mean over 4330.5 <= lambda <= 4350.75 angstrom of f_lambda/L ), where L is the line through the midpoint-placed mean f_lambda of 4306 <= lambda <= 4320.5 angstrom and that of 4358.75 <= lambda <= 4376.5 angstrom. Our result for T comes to -0.12 mag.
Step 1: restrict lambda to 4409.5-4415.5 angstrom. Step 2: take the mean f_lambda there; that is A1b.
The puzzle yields 12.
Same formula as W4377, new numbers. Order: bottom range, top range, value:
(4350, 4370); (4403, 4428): 1.13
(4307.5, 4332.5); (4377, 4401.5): 1.24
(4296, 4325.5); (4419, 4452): 1.45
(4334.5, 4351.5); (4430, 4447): 1.18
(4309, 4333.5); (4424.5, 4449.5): 1.34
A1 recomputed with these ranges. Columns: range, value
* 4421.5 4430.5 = 10.7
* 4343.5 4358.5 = 10.3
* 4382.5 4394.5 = 10.9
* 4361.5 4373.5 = 11.1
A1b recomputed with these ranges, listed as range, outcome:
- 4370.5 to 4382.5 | 11.7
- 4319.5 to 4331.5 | 10.4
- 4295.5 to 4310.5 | 9.02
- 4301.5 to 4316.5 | 9.26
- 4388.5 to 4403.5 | 11.9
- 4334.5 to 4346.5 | 11.4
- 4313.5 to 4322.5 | 9.24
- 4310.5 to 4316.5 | 9.38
